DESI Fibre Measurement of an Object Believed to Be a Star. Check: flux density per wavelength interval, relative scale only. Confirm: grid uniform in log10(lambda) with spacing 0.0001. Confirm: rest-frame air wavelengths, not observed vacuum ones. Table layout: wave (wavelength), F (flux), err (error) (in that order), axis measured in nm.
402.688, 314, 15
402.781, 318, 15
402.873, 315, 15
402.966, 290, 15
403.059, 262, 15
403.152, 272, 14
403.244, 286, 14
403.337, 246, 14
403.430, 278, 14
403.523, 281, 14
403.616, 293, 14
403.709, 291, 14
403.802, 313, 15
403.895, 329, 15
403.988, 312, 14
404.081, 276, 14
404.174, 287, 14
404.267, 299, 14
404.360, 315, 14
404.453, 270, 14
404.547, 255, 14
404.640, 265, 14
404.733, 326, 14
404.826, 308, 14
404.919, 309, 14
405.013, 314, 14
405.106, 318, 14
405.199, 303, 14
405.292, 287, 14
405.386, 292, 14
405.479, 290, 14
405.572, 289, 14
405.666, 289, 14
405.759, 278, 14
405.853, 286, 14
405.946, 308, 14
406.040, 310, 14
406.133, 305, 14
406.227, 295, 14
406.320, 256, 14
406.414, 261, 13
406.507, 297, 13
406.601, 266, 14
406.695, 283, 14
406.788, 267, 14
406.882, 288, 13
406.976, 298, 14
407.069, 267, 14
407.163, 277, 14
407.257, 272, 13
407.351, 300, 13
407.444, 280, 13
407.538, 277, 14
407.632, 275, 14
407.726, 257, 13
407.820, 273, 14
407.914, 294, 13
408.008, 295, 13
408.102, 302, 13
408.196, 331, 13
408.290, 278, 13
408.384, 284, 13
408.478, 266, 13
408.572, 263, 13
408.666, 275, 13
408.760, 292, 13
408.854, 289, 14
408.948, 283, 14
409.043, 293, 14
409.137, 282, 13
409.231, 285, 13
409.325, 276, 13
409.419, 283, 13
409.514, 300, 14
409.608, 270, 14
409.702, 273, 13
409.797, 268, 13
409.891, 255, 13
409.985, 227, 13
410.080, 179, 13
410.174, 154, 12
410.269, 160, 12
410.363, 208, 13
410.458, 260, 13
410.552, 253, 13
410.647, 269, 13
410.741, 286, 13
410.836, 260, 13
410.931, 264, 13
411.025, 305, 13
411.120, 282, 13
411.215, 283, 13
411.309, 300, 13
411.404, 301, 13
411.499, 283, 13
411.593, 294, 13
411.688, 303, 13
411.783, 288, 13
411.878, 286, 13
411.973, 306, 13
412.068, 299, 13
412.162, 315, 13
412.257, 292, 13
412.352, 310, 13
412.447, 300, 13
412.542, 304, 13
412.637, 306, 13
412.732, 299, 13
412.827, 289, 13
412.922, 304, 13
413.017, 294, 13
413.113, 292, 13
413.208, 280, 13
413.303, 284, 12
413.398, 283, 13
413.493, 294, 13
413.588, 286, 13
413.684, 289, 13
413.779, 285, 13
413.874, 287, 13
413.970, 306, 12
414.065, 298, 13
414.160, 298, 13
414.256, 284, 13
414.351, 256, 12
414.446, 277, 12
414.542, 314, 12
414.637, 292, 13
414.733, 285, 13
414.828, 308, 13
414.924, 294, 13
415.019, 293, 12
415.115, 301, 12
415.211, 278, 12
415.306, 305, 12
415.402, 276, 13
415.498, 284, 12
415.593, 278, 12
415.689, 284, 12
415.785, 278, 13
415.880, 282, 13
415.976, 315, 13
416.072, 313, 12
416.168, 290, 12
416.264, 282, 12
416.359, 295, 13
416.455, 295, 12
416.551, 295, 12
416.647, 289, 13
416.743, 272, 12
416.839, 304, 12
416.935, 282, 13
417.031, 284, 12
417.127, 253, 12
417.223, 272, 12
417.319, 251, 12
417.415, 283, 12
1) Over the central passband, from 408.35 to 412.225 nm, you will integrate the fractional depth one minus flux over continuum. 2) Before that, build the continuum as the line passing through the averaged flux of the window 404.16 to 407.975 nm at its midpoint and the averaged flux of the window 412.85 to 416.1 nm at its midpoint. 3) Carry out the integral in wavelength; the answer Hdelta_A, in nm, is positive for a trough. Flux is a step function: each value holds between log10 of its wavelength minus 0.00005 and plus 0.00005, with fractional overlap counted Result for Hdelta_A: 0.24 nm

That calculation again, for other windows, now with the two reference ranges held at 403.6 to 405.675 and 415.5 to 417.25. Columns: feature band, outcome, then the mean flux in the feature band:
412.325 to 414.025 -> -0.02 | 294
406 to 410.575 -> 0.36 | 271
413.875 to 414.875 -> -0.01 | 292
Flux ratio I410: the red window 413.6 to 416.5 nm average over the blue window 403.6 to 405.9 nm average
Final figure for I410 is 1.0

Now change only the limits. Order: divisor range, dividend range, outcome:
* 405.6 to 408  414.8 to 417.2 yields 1.02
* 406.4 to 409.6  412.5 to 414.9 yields 1.03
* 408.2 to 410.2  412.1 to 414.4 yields 1.09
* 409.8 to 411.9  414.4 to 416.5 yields 1.13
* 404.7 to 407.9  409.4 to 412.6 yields 0.94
